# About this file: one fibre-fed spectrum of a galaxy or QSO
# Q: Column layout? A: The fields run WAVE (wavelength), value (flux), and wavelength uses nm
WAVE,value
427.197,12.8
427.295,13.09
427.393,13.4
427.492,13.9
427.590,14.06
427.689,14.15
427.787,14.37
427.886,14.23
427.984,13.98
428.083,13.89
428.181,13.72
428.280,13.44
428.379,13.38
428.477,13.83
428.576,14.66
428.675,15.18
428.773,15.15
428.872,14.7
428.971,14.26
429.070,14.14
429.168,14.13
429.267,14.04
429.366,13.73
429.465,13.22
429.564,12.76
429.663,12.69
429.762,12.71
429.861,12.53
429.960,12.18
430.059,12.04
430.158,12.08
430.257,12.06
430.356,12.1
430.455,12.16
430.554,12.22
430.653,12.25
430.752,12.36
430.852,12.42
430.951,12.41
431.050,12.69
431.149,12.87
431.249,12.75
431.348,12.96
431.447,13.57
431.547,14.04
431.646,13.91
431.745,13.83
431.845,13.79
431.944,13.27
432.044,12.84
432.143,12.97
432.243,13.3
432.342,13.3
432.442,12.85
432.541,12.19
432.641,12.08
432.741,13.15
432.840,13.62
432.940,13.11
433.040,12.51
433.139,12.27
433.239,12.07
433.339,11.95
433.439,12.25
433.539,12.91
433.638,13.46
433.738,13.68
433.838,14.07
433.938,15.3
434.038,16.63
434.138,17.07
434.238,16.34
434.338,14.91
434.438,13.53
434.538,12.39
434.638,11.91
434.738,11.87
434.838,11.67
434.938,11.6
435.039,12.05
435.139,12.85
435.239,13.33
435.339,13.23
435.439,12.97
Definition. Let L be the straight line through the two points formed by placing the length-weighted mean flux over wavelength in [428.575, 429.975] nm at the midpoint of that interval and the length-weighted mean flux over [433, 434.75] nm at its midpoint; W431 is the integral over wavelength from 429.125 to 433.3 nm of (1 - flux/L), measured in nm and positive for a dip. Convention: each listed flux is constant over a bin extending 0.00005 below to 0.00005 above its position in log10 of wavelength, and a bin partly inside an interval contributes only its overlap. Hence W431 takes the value 0.26 nm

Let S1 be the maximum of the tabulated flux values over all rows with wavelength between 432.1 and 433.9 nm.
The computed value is 14.07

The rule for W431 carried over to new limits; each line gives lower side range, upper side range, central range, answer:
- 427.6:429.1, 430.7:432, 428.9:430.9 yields 0.122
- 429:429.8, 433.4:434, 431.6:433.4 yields 0.092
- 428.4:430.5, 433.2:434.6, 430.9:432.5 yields 0.058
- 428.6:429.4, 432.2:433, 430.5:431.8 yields 0.057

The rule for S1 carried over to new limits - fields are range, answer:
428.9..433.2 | 14.26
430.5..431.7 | 14.04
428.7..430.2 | 15.15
